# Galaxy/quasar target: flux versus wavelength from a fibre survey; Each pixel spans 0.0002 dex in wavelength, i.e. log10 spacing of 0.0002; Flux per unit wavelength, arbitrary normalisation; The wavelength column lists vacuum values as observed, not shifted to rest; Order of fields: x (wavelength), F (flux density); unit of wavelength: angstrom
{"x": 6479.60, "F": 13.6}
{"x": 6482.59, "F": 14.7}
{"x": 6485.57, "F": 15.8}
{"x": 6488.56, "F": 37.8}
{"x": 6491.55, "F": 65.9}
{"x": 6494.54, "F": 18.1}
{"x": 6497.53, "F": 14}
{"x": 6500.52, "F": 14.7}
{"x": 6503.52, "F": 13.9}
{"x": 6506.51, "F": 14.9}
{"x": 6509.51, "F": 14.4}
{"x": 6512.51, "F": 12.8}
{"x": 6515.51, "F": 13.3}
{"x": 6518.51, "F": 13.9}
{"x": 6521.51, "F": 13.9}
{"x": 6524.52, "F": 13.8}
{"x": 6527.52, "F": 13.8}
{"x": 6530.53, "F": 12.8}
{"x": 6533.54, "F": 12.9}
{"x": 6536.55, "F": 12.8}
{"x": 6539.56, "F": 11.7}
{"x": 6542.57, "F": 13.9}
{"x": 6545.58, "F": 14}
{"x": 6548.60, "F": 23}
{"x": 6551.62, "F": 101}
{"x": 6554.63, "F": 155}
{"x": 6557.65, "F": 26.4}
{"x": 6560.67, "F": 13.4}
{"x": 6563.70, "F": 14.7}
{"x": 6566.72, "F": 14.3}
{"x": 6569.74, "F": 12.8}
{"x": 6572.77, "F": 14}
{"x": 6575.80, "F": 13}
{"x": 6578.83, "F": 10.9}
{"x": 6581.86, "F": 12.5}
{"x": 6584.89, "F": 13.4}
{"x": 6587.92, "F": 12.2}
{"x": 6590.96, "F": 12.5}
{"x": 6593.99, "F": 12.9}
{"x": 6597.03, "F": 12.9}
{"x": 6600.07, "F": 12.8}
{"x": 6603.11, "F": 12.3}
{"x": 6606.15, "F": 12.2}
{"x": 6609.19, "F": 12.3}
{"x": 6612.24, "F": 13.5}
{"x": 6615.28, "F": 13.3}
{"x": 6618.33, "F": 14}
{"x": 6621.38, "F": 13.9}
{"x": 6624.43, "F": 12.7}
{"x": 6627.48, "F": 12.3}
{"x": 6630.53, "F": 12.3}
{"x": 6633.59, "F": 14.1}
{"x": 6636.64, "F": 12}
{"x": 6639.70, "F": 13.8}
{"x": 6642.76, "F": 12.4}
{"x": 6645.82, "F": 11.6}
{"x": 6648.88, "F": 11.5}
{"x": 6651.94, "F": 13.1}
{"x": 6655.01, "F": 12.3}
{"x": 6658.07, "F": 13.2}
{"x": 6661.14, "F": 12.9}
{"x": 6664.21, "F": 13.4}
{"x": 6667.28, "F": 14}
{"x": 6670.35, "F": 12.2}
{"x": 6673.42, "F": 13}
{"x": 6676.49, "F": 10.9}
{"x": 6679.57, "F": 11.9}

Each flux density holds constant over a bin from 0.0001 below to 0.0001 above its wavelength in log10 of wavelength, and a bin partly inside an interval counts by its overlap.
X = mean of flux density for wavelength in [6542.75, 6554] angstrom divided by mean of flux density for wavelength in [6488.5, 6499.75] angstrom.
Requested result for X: 1.58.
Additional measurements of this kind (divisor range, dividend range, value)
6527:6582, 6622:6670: 0.47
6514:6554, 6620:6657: 0.53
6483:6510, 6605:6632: 0.56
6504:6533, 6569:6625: 0.94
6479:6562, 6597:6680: 0.49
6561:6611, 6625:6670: 0.99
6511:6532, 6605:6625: 0.98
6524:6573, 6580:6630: 0.44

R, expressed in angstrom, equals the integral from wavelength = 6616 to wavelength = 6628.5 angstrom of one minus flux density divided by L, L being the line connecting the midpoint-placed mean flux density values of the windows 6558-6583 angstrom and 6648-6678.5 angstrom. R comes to -0.1 angstrom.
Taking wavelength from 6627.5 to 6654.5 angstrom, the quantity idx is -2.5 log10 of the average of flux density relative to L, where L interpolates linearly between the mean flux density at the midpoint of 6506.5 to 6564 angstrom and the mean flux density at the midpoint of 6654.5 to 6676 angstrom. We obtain 0.23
